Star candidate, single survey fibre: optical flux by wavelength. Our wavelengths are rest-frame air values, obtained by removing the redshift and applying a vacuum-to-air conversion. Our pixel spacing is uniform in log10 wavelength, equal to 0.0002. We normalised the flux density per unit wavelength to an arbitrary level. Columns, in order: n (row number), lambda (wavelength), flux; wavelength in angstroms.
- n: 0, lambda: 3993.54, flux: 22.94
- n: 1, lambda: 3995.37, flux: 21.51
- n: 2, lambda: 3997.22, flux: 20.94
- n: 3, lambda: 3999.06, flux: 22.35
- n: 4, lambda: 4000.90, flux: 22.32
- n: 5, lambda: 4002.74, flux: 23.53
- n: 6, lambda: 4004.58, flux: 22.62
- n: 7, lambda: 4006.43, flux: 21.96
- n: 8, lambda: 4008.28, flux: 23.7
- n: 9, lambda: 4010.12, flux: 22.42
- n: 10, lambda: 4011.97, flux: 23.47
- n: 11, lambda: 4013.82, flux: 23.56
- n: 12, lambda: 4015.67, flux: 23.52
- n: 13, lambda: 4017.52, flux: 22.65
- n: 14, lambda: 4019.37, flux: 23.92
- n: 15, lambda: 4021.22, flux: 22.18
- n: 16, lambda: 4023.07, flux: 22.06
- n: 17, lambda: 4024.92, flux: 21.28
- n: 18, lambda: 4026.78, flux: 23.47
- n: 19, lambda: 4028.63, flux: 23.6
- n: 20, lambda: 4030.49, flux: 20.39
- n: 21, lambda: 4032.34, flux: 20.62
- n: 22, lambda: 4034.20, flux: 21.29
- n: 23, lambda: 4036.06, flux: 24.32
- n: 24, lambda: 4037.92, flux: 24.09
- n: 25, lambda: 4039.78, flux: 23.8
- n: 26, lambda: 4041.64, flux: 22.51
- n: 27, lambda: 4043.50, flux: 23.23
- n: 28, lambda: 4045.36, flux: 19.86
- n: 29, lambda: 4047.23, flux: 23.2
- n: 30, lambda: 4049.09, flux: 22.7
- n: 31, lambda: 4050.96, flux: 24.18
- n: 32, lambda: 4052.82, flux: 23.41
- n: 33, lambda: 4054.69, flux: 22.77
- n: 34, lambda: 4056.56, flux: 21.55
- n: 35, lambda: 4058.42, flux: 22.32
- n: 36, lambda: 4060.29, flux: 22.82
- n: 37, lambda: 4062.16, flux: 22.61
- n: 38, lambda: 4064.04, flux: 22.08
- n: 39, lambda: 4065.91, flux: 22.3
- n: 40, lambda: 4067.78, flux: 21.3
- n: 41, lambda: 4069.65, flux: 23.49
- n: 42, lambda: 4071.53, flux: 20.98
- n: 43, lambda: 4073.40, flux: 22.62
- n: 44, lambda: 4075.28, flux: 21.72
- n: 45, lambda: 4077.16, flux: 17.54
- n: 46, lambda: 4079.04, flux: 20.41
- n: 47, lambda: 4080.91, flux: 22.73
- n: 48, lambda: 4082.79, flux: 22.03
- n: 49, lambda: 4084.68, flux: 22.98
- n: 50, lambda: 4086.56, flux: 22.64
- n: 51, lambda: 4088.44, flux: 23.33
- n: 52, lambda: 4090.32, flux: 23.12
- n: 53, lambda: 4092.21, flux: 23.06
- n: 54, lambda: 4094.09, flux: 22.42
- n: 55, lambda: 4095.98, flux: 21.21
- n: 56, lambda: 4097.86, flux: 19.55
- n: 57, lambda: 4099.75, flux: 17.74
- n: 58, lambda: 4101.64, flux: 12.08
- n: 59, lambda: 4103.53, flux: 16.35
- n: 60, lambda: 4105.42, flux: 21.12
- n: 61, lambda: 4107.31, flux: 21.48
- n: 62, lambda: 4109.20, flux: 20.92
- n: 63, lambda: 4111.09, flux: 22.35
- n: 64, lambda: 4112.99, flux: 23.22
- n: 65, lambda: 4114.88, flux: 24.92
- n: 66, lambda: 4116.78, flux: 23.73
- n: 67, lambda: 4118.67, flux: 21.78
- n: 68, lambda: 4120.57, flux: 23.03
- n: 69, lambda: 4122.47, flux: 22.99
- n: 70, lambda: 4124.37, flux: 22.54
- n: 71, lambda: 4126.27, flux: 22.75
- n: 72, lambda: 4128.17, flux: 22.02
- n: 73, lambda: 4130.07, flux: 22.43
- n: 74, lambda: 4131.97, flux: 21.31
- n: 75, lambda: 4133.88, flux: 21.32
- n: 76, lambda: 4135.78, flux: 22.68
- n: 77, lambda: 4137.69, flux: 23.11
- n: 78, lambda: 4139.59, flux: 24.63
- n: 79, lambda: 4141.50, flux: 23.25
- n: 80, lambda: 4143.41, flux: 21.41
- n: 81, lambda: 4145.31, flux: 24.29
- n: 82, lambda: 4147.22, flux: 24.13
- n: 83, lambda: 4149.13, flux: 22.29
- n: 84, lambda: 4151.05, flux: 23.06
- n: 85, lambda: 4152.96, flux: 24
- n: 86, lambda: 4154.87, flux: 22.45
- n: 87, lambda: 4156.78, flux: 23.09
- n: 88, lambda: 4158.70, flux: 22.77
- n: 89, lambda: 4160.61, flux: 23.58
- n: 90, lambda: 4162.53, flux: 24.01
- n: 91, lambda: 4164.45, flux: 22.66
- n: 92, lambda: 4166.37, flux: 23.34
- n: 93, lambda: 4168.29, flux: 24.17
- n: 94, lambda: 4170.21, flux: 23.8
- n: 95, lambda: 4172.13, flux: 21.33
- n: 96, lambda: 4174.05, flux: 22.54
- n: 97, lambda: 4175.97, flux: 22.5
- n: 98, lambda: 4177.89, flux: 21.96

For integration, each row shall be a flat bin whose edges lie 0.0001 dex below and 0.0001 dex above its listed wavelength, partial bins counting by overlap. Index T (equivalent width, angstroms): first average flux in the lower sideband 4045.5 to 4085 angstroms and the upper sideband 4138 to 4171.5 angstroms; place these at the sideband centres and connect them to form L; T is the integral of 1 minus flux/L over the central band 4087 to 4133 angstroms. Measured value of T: 2.5 angstroms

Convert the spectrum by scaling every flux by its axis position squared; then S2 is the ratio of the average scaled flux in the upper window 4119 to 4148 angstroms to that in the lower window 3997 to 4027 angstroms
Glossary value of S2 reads 1.1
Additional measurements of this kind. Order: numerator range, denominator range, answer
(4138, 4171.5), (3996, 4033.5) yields 1.11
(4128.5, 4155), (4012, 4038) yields 1.07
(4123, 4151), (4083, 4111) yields 1.12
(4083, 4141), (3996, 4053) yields 1.00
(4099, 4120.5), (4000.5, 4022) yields 0.94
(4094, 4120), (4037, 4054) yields 0.92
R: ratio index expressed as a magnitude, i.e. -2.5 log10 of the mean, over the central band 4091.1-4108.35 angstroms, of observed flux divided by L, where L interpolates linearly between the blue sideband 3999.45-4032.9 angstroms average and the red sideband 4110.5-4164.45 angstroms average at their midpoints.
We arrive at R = 0.17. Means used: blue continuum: 22.6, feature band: 19.5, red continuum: 23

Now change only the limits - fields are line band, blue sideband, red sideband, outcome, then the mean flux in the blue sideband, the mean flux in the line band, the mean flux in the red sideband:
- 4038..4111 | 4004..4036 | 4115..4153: 0.05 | 22.6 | 21.6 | 22.9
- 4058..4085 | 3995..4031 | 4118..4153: 0.04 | 22.6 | 21.8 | 22.8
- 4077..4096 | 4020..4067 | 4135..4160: 0.03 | 22.5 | 22.2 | 23.2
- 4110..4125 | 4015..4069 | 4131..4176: -0.01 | 22.6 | 23.1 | 23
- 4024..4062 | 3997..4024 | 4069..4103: -0.03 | 22.8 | 22.6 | 21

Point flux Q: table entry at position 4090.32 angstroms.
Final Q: 23.12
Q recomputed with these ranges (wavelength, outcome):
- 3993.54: 22.94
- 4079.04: 20.41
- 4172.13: 21.33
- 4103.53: 16.35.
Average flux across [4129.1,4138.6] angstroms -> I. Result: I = 22.2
